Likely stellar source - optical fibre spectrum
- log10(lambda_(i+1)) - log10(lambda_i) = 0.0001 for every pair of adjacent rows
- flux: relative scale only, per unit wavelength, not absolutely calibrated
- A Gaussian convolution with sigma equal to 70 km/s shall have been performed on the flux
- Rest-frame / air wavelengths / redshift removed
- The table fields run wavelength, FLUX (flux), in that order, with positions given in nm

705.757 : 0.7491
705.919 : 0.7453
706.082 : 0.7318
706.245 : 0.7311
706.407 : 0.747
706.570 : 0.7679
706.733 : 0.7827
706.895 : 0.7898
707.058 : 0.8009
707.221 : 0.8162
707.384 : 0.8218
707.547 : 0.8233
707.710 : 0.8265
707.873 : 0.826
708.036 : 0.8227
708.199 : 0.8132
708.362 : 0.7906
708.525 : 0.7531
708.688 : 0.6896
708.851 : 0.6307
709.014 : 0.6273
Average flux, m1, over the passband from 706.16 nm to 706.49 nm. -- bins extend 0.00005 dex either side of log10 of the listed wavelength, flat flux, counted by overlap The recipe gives 0.739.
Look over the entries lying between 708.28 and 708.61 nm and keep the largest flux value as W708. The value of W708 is 0.7906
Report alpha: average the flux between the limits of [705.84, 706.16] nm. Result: 0.738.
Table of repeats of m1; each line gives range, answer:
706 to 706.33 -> 0.731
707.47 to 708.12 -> 0.825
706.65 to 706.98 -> 0.787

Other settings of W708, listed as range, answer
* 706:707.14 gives 0.8009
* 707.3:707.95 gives 0.8265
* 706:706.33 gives 0.7318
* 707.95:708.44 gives 0.8227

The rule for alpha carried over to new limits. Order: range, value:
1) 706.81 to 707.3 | 0.803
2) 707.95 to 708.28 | 0.818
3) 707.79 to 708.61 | 0.801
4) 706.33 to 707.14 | 0.778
